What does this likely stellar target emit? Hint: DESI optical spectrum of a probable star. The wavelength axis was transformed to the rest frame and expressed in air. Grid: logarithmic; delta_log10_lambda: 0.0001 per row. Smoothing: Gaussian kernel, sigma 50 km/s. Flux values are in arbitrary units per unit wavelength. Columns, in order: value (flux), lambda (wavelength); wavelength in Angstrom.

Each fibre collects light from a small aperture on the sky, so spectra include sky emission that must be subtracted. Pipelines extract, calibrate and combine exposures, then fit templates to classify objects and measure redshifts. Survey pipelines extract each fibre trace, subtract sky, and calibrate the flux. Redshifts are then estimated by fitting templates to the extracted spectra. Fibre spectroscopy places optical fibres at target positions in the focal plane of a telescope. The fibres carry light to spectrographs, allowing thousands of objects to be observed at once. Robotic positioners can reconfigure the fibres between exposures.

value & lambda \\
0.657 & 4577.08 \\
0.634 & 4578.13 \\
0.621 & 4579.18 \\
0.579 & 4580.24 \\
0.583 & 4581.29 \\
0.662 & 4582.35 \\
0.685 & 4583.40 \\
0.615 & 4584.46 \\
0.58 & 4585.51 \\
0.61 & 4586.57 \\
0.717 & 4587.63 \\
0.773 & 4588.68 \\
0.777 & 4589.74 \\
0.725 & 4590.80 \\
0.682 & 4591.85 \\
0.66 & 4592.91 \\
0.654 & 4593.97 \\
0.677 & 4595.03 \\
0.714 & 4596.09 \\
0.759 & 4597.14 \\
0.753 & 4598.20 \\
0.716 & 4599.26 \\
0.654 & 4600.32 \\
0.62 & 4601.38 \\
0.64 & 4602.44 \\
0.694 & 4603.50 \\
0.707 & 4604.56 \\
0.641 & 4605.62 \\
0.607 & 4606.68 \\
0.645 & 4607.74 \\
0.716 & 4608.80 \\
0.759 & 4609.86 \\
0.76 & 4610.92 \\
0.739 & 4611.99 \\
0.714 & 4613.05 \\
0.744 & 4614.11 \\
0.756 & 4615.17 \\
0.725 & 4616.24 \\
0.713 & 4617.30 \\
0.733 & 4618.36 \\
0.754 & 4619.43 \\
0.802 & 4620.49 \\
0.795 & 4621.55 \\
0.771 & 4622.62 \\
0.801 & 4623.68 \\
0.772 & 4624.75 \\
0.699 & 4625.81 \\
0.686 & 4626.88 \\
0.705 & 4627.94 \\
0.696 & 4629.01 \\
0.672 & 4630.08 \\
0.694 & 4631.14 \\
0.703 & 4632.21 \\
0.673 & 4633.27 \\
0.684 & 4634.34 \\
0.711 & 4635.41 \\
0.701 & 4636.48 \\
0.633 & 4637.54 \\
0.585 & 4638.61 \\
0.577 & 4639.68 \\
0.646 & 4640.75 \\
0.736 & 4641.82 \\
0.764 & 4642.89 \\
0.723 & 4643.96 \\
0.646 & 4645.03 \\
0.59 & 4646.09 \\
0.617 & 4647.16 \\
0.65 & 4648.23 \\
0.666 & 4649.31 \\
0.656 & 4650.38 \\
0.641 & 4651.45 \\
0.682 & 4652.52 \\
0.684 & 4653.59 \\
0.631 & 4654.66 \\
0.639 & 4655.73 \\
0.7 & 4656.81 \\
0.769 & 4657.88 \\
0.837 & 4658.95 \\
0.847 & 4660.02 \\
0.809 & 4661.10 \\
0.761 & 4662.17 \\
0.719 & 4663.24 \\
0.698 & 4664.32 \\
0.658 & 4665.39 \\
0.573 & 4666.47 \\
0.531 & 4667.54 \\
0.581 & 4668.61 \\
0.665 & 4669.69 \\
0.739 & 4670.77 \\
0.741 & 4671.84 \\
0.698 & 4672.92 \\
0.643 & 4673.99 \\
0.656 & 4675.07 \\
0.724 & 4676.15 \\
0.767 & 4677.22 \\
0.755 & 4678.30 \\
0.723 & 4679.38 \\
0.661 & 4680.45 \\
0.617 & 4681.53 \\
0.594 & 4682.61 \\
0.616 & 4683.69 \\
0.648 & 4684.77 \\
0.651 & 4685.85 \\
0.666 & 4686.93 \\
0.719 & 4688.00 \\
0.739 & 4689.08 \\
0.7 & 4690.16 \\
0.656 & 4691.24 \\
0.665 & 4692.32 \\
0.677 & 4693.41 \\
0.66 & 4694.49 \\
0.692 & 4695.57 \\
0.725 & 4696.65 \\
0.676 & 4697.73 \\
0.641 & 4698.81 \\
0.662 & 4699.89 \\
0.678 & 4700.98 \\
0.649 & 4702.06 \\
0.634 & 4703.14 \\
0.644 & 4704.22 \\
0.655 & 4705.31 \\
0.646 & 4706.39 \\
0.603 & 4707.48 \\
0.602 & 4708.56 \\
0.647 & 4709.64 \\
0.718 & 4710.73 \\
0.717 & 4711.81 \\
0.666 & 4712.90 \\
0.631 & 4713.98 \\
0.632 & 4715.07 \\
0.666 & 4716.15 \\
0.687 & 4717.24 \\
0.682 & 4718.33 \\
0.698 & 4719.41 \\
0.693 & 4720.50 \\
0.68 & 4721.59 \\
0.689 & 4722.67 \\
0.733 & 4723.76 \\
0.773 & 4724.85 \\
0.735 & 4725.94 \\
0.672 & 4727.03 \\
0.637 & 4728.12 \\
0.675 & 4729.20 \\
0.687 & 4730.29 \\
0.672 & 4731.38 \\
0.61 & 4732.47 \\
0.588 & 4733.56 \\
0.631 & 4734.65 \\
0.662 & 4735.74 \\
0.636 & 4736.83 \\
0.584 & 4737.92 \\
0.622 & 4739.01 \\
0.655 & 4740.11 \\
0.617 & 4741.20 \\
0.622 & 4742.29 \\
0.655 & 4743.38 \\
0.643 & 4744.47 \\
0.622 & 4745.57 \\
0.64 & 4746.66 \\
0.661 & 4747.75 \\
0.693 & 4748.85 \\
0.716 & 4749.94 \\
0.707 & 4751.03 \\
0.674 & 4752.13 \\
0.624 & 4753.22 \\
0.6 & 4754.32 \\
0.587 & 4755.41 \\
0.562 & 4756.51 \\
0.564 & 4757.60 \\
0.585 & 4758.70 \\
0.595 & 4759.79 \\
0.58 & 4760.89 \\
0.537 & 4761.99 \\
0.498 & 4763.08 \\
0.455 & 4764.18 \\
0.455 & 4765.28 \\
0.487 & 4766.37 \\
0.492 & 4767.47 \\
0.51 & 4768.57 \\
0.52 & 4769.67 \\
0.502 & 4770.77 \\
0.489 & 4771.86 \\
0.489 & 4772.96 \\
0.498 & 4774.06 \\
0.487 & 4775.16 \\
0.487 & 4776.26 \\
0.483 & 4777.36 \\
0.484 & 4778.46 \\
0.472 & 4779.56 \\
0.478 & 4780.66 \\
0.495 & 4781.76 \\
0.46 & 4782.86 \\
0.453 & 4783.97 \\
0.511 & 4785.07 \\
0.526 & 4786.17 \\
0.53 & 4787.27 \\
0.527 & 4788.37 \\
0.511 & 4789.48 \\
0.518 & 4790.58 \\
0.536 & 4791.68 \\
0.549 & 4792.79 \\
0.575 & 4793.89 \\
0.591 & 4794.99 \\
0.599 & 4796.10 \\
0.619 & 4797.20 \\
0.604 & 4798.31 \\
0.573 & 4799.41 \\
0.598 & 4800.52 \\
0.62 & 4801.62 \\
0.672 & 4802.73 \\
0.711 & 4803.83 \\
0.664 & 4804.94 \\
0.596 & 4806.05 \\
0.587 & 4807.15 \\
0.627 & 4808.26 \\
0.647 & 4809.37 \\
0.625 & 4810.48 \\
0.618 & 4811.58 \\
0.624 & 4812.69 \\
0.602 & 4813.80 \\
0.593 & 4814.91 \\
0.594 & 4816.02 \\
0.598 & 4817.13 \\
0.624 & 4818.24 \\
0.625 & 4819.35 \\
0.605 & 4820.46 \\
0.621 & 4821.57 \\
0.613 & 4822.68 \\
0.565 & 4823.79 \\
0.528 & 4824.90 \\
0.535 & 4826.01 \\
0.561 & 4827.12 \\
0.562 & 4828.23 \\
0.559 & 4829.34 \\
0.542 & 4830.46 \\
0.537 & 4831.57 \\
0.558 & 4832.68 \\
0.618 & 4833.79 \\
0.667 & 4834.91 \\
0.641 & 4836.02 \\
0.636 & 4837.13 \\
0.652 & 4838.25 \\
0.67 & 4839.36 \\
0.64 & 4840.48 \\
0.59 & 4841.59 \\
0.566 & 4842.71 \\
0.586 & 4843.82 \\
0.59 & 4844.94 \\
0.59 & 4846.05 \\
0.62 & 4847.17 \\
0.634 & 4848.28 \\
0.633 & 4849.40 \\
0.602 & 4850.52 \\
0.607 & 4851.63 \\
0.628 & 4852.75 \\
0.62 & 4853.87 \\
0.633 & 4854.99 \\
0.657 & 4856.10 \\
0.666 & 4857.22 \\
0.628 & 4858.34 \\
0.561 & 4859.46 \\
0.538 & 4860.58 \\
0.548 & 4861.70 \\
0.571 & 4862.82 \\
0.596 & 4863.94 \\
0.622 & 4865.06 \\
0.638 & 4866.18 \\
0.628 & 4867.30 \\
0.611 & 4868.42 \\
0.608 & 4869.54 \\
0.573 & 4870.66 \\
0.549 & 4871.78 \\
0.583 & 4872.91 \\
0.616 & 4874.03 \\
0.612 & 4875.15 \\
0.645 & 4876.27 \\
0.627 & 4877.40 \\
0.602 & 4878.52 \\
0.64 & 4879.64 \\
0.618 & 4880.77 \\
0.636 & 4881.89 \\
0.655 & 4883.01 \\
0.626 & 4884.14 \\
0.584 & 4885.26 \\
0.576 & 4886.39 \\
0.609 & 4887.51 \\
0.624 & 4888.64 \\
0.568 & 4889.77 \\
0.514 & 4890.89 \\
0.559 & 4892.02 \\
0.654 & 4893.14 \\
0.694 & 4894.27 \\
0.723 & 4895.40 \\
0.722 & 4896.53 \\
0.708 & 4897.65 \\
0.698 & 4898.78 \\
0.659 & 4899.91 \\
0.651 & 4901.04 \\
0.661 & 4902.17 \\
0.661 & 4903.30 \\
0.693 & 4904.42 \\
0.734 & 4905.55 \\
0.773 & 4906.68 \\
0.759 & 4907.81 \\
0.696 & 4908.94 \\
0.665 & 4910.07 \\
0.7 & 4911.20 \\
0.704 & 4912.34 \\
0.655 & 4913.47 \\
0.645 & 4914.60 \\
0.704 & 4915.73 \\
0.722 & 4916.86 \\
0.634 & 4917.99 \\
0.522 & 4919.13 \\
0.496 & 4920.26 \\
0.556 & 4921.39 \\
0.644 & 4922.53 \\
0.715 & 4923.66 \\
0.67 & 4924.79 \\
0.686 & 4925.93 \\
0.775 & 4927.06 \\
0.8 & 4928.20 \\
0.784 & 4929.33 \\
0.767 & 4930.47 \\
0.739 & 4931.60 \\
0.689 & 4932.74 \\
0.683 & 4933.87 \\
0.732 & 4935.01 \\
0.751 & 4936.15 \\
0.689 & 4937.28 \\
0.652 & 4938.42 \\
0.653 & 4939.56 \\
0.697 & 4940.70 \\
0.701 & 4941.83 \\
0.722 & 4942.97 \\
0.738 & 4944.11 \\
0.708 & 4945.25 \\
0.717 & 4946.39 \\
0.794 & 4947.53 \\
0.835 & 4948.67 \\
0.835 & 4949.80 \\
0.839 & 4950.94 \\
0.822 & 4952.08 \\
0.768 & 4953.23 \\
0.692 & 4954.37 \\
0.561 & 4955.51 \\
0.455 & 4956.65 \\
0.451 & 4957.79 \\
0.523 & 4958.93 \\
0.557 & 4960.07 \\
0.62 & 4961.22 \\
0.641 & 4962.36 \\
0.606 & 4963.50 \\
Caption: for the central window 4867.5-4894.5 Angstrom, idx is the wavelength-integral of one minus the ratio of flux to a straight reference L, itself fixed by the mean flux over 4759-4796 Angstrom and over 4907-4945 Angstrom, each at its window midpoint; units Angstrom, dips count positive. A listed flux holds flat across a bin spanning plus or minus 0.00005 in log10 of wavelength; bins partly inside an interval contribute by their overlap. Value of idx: 1.2 Angstrom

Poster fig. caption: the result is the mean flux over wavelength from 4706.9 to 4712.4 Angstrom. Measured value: 0.657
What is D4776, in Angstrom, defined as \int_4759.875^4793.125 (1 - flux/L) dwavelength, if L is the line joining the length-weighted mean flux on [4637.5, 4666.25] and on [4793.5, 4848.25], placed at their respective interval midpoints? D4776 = 6.63 Angstrom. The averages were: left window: 0.687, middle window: 0.502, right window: 0.605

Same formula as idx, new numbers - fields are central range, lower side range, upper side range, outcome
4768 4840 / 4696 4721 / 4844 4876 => 6.60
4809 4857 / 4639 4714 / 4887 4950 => 5.48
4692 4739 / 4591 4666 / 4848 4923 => 0.90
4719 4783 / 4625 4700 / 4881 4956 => 8.28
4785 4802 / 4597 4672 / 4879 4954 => 3.16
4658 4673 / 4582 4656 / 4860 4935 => -0.46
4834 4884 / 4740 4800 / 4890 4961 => 1.10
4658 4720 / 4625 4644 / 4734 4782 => -4.46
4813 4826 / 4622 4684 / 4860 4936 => 1.32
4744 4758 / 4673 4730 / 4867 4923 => 0.57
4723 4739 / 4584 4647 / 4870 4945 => 0.51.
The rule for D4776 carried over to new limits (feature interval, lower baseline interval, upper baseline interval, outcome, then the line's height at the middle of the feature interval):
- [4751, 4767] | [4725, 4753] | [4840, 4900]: 2.1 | 0.648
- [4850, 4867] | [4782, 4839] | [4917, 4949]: 0.6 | 0.63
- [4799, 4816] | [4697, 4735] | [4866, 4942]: 1.0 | 0.663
